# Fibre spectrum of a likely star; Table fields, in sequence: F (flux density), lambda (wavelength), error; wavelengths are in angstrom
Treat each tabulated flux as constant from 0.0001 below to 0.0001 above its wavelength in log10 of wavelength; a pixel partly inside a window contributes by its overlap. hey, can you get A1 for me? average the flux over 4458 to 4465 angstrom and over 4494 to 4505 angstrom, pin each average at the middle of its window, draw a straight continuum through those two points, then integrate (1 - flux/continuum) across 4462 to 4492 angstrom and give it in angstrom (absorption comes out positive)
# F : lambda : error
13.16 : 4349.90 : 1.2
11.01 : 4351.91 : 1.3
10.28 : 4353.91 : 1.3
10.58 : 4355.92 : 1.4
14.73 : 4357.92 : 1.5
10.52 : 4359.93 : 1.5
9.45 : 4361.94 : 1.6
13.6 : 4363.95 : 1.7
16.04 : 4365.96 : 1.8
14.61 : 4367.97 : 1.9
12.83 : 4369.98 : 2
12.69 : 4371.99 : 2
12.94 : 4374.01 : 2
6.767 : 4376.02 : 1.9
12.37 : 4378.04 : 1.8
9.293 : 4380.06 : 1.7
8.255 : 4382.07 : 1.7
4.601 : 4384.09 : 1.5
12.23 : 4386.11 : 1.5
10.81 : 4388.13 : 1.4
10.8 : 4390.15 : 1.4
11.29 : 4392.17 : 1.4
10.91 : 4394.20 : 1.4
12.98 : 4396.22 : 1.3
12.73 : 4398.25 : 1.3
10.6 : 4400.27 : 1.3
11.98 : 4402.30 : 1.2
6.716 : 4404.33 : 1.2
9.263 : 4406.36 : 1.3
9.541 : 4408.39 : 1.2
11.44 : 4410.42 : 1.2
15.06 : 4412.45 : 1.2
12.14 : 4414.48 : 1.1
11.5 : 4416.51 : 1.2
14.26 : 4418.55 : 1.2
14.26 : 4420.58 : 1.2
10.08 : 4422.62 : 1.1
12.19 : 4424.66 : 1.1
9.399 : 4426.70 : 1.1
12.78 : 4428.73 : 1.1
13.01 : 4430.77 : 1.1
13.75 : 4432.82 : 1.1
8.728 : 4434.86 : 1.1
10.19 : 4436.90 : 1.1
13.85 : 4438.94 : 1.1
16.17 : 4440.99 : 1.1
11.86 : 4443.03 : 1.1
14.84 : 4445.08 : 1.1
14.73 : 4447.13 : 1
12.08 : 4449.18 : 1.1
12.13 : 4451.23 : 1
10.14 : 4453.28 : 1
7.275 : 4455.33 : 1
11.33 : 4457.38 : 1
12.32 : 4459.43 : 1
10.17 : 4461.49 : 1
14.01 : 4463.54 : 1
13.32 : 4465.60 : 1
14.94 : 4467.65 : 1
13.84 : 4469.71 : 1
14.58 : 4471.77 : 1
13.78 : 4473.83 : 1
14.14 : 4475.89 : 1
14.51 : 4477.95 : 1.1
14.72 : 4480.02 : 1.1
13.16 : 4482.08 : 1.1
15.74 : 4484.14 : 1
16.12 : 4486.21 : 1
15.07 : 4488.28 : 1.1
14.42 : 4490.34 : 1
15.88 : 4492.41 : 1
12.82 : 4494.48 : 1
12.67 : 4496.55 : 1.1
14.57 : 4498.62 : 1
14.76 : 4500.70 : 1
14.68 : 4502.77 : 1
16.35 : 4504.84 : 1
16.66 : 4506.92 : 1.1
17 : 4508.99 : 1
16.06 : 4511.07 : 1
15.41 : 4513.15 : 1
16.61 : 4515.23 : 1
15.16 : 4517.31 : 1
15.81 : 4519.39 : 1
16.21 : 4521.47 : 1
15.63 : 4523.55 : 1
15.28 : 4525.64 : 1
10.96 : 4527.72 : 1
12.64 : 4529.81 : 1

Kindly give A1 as -3.2 angstrom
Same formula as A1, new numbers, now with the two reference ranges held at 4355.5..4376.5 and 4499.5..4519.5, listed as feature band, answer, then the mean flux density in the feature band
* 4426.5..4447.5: 2.1 angstrom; 12.7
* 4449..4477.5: 4.4 angstrom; 12.5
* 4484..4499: 0.8 angstrom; 14.6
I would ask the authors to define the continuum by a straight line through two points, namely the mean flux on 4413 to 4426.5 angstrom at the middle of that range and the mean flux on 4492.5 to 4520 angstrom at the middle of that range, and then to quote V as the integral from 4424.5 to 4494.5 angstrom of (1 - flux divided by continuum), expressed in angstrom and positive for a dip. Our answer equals 3.03 angstrom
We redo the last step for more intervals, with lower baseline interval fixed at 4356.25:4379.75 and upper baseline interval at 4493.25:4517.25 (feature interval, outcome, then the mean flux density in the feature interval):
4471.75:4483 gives 0.4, 14.1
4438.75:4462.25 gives 3.1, 12.2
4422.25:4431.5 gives 1.4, 11.5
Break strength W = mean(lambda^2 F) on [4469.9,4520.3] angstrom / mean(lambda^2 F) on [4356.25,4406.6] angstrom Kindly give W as 1.41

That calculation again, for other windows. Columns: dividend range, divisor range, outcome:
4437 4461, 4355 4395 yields 1.13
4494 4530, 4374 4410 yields 1.56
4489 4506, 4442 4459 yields 1.26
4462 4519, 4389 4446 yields 1.29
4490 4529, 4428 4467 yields 1.27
